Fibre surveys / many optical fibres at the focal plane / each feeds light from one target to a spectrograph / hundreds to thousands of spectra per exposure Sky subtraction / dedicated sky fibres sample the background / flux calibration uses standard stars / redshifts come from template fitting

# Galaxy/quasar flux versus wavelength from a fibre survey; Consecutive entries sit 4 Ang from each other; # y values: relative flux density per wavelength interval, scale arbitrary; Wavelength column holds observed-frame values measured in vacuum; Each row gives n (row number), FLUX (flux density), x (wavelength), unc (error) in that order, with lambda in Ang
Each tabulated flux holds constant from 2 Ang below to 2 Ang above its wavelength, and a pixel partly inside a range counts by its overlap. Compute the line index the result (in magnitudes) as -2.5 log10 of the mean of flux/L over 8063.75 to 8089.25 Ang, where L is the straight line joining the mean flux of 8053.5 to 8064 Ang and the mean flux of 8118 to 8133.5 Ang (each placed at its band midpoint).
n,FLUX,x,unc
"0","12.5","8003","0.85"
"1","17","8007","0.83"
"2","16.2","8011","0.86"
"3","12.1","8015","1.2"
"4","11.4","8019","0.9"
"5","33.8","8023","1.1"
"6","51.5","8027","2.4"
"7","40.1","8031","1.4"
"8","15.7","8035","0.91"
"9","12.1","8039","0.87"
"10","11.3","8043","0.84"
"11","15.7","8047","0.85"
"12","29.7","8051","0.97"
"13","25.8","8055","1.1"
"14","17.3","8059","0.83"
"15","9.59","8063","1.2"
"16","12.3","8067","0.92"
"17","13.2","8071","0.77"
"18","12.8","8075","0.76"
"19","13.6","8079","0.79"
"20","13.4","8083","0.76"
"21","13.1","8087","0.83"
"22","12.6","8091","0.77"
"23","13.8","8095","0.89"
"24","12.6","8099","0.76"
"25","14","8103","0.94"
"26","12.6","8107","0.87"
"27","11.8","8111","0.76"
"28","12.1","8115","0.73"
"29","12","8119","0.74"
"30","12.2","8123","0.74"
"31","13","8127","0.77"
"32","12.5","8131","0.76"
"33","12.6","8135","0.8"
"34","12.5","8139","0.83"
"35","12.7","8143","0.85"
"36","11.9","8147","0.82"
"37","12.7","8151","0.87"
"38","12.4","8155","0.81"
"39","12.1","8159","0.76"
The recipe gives 0.26 mag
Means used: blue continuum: 17.9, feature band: 12.9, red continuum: 12.5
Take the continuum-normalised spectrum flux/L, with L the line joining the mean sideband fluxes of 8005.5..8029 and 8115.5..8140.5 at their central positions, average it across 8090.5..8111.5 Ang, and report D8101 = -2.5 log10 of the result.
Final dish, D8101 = 0.17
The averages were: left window 23.8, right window 12.4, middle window 13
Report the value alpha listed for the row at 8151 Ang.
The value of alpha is 12.7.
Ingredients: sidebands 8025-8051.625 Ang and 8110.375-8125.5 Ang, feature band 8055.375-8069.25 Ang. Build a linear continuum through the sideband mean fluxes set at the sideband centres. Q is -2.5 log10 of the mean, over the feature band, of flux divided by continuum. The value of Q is 0.409 mag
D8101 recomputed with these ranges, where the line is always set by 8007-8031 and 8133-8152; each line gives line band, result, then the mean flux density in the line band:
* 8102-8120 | 0.261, 12.4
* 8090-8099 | 0.315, 13.1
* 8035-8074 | 0.323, 16.2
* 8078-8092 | 0.372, 13.2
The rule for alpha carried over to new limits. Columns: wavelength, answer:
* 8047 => 15.7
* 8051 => 29.7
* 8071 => 13.2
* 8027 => 51.5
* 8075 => 12.8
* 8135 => 12.6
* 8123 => 12.2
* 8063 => 9.59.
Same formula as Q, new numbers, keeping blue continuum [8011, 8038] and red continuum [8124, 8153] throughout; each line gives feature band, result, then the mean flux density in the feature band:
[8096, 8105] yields 0.26 mag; 13.4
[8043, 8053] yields 0.14 mag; 20.4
